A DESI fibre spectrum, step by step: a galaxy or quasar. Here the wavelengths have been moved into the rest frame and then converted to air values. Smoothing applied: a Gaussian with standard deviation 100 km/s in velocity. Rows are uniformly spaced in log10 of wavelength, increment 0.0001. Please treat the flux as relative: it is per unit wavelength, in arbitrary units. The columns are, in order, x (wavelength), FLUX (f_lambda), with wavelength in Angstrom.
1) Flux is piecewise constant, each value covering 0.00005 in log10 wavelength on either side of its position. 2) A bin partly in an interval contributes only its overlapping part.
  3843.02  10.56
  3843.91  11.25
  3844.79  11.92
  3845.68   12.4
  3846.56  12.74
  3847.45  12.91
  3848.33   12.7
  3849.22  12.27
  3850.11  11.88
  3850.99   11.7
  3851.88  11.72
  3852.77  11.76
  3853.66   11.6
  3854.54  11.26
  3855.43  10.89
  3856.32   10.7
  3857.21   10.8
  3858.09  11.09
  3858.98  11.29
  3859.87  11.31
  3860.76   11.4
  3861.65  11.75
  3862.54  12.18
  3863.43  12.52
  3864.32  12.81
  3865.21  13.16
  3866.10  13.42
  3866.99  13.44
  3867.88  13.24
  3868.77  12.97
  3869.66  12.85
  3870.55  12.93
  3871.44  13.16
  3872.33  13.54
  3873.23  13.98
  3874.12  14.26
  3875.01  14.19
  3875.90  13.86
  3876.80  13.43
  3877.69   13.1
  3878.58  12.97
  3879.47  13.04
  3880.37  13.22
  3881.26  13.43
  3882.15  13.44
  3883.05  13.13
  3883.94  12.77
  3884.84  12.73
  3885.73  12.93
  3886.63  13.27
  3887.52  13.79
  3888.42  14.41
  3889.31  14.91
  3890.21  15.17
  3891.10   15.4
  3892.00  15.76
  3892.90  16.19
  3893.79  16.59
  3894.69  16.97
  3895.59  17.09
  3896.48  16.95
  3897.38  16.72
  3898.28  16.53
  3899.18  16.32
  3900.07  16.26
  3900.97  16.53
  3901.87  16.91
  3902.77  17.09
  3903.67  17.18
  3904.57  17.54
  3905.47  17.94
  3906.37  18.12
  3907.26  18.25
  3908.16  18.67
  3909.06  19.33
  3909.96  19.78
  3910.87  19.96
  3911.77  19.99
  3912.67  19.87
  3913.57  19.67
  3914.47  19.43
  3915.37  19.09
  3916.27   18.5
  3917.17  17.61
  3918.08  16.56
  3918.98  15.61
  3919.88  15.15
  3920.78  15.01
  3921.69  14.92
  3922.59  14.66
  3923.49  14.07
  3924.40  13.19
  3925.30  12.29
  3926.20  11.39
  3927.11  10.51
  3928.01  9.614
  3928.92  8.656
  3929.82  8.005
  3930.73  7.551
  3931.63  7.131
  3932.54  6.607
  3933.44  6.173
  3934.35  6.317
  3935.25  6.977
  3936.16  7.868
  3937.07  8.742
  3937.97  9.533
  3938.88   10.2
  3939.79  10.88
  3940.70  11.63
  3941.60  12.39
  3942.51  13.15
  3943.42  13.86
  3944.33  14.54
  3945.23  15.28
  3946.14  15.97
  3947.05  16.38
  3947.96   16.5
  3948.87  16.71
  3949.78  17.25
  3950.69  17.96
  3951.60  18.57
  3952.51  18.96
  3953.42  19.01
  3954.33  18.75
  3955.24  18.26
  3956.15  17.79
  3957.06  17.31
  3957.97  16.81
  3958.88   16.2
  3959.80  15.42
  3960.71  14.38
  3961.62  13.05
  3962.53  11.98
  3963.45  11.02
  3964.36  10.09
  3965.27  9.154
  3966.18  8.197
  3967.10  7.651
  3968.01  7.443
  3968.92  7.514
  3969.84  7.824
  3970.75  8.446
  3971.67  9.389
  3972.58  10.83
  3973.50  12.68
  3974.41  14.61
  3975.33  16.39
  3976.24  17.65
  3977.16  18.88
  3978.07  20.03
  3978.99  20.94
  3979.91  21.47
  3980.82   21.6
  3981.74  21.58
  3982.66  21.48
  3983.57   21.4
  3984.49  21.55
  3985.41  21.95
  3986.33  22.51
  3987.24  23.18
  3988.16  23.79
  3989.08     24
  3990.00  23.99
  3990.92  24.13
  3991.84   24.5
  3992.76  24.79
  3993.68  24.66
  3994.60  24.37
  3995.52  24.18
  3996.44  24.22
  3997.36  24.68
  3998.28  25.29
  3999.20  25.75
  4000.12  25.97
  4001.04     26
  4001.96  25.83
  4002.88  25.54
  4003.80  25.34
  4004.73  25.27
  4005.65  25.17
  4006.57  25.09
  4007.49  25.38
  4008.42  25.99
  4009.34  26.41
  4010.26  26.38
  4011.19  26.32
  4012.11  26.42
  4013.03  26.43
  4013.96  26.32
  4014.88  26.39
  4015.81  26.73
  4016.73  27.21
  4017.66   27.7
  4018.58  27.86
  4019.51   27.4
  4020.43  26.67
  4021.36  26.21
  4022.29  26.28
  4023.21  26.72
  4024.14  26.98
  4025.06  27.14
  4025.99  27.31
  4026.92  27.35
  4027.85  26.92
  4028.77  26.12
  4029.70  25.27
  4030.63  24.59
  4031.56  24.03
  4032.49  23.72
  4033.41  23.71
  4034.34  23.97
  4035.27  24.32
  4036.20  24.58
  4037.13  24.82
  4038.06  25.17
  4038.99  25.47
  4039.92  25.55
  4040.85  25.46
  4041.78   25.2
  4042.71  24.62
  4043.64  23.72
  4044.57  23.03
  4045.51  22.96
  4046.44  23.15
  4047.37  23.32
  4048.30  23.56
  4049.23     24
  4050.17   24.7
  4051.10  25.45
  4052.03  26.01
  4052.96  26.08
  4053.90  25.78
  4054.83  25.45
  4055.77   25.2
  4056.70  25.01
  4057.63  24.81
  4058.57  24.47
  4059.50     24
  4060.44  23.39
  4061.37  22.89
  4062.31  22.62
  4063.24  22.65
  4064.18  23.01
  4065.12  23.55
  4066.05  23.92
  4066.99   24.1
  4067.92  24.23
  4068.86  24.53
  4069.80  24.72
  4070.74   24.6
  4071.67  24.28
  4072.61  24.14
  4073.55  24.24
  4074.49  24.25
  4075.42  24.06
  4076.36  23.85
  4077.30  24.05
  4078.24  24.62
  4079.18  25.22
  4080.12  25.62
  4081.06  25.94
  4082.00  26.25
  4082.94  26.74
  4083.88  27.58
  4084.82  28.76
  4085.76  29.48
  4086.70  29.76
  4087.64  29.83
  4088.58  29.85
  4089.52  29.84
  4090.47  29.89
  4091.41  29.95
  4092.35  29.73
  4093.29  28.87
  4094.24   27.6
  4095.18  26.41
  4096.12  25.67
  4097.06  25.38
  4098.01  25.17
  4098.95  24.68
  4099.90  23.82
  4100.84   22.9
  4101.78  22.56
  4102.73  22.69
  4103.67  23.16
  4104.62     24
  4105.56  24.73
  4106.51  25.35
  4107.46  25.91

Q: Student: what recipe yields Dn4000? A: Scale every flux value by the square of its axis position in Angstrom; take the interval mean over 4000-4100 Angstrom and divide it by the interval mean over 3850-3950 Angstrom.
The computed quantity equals 1.99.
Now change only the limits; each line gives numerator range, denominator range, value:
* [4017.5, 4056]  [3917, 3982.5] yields 1.96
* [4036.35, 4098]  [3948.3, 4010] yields 1.38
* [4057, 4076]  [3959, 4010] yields 1.28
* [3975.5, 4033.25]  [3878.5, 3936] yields 1.77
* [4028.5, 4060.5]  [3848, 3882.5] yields 2.15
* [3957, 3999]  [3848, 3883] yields 1.50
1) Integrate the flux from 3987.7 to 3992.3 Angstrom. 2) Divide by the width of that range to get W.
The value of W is 24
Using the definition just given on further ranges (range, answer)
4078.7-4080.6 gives 25.4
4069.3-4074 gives 24.4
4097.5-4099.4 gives 24.9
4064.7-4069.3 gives 24.1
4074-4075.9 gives 24.2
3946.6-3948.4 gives 16.4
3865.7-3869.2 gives 13.3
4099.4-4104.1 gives 23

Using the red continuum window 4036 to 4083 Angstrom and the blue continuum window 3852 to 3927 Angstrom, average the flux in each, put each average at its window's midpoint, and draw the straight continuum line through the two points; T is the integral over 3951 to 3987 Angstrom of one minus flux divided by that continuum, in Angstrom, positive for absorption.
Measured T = 6.8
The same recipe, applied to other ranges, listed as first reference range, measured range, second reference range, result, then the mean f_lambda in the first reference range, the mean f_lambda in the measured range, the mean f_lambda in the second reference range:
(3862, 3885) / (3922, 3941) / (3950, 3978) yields 5.6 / 13.2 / 9.64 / 13.9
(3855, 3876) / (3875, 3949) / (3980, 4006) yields 9.3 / 12.6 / 14.3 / 24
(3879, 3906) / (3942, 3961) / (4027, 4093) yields 2.2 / 15.3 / 16.6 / 25.3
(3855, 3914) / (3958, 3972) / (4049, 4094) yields 6.3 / 14.8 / 10.7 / 25.7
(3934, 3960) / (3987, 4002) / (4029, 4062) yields -4.1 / 14.5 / 24.7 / 24.5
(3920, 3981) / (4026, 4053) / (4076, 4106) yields -4.1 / 13.1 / 24.7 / 26.4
